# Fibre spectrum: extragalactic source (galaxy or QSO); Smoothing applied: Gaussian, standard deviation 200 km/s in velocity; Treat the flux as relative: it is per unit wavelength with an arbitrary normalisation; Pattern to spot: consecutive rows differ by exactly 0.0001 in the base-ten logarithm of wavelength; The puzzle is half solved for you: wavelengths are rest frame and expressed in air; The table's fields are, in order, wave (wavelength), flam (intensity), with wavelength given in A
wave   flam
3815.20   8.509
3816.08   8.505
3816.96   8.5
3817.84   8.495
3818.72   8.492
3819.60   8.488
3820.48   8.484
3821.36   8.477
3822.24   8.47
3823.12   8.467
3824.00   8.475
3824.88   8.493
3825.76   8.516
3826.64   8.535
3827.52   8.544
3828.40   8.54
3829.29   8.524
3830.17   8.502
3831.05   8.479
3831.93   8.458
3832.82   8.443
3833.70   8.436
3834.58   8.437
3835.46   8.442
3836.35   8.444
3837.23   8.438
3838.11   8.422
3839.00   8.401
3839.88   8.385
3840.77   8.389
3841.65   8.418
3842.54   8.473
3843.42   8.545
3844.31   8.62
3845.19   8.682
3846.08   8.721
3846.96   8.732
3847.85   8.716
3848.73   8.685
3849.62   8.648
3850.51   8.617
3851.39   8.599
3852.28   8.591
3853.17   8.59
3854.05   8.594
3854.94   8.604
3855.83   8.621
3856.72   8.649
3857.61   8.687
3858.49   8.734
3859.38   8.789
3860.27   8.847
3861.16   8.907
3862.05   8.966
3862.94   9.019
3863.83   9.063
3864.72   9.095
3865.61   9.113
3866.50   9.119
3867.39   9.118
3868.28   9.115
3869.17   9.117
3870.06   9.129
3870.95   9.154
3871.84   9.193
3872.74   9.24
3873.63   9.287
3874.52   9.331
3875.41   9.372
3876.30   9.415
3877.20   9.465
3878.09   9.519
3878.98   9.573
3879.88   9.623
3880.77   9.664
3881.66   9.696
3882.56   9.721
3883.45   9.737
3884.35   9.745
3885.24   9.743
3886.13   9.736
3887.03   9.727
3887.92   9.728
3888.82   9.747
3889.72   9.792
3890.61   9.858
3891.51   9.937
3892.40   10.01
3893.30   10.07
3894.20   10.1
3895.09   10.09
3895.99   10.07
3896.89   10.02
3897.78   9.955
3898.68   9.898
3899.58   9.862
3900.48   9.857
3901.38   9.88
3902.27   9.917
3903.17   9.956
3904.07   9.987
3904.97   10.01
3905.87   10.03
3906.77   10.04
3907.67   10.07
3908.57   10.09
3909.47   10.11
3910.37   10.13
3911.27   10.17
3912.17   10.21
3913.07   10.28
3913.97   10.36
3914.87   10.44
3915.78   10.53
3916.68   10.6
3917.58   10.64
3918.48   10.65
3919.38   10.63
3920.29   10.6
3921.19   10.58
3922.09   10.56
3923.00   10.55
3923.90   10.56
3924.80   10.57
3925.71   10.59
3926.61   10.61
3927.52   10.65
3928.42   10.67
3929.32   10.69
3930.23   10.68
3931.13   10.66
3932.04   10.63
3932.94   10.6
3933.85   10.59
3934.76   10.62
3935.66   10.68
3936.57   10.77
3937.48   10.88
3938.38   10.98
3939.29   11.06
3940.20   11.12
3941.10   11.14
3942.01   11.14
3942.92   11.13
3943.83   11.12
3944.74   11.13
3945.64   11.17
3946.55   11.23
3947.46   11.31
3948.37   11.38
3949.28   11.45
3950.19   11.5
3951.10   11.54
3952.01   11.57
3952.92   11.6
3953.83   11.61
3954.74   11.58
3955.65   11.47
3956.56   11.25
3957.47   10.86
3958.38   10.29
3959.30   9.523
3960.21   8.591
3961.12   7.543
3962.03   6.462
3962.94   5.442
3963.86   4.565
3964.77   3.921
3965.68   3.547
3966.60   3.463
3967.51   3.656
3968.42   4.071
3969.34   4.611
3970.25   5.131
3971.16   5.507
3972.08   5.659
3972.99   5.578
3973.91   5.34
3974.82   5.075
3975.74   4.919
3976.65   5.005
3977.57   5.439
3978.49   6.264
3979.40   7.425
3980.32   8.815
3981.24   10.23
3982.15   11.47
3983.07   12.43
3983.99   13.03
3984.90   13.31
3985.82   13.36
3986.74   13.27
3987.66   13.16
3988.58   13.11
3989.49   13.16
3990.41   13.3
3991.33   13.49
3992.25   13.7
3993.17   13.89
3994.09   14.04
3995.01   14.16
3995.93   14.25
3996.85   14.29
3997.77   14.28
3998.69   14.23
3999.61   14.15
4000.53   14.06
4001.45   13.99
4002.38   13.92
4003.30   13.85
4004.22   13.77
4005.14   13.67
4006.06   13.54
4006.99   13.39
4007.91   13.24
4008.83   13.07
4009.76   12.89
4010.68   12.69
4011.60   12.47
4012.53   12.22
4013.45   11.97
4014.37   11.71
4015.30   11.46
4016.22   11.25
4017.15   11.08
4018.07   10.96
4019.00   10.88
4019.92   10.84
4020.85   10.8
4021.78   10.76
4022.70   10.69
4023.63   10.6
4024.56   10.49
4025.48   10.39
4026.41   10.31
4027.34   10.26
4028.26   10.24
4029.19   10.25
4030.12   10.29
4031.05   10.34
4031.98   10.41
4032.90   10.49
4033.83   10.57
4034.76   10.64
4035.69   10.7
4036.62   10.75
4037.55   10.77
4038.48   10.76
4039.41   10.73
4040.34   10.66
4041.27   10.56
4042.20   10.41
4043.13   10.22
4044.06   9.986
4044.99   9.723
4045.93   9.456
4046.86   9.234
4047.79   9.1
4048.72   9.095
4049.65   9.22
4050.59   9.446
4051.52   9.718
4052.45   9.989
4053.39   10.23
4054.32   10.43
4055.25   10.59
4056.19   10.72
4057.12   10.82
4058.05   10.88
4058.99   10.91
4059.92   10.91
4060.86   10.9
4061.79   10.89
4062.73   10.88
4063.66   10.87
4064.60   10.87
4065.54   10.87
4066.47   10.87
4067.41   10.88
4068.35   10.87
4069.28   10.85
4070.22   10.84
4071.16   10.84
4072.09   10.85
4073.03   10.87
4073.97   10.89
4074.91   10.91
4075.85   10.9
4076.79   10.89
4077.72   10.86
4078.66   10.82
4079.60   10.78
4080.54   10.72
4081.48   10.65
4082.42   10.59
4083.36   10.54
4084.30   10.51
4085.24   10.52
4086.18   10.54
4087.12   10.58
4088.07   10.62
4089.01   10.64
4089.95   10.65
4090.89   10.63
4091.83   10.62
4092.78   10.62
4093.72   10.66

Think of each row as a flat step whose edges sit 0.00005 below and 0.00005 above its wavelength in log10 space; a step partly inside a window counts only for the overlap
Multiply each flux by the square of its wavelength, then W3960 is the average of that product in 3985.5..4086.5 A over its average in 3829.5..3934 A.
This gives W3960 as 1.29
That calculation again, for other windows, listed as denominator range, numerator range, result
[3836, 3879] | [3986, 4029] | 1.53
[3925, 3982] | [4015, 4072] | 1.23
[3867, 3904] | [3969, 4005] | 1.19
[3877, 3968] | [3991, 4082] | 1.20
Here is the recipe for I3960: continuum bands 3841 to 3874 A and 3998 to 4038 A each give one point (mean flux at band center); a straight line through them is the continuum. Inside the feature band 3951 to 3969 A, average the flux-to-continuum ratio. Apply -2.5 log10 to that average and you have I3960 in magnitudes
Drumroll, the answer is 0.31 mag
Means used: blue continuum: 8.83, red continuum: 11.8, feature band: 8.03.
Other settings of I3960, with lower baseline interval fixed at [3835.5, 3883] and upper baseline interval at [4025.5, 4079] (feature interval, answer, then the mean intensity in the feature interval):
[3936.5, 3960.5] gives -0.15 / 11.1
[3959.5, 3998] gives 0.11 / 8.98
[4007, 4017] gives -0.21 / 12.3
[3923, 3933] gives -0.13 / 10.6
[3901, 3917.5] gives -0.09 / 10.2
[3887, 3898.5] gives -0.09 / 9.94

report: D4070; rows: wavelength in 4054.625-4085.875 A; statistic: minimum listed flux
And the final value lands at 10.51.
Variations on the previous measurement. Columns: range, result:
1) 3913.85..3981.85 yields 3.463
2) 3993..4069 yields 9.095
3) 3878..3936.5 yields 9.519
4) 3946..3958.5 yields 10.29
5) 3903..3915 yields 9.956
